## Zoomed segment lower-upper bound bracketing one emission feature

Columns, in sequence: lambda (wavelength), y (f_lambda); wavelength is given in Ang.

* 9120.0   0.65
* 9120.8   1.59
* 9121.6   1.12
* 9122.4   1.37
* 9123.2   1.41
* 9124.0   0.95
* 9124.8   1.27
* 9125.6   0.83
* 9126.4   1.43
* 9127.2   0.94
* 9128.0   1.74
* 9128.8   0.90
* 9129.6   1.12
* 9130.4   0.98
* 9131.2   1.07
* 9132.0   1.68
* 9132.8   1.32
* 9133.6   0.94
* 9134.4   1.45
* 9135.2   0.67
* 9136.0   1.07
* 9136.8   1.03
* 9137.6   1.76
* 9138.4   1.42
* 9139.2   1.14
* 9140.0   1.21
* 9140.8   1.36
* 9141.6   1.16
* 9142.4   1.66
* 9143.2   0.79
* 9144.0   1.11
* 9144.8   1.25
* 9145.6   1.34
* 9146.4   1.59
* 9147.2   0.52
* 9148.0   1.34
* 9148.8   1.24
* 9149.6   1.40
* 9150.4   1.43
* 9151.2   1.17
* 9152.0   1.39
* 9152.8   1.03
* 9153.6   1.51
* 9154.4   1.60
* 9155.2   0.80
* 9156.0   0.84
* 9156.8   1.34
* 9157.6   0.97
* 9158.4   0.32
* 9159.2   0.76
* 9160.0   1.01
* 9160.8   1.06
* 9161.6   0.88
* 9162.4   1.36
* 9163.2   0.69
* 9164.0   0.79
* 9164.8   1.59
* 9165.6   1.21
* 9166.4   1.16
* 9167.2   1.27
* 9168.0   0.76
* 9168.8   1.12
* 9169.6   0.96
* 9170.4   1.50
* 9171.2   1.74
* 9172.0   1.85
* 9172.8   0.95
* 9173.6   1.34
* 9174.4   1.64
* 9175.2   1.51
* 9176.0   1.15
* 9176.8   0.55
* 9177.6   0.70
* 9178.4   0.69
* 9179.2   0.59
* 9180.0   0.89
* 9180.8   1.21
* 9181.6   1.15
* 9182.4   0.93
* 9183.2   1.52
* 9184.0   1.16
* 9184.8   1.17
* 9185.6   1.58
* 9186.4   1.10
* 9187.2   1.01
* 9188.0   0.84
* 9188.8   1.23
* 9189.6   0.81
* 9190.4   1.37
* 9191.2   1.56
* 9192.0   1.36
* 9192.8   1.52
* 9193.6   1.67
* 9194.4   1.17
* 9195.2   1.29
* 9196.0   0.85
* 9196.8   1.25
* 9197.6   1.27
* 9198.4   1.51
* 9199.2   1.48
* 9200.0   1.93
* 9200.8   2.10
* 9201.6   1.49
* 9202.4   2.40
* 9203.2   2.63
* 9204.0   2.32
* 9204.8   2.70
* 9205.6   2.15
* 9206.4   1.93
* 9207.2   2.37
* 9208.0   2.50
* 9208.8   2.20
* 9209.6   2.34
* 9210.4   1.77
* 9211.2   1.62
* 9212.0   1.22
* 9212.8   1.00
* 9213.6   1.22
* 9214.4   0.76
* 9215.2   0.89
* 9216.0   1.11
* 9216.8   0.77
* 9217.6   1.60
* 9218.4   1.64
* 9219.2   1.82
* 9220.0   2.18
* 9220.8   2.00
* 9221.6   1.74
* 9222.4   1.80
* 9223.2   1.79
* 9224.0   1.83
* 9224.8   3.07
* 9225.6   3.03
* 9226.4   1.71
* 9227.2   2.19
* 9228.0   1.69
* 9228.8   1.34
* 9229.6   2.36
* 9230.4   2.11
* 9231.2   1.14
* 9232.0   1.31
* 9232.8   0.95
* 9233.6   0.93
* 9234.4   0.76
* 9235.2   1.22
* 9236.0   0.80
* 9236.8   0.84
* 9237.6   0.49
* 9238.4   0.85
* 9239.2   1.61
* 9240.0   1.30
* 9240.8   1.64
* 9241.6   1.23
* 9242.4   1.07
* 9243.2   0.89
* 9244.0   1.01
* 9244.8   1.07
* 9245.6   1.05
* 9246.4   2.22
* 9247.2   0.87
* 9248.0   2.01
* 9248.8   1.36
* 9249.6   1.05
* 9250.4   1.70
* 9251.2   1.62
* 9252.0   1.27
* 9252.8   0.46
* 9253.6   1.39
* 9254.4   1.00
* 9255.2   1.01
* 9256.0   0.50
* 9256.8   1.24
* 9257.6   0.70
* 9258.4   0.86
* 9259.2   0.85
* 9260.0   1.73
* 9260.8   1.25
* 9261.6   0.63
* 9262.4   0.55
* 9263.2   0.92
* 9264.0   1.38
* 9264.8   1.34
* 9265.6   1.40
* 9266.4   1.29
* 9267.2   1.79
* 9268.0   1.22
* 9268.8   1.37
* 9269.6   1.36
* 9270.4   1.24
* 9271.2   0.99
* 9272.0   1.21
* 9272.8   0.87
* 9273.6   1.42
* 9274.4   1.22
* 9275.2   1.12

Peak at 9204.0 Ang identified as [S II] 6716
